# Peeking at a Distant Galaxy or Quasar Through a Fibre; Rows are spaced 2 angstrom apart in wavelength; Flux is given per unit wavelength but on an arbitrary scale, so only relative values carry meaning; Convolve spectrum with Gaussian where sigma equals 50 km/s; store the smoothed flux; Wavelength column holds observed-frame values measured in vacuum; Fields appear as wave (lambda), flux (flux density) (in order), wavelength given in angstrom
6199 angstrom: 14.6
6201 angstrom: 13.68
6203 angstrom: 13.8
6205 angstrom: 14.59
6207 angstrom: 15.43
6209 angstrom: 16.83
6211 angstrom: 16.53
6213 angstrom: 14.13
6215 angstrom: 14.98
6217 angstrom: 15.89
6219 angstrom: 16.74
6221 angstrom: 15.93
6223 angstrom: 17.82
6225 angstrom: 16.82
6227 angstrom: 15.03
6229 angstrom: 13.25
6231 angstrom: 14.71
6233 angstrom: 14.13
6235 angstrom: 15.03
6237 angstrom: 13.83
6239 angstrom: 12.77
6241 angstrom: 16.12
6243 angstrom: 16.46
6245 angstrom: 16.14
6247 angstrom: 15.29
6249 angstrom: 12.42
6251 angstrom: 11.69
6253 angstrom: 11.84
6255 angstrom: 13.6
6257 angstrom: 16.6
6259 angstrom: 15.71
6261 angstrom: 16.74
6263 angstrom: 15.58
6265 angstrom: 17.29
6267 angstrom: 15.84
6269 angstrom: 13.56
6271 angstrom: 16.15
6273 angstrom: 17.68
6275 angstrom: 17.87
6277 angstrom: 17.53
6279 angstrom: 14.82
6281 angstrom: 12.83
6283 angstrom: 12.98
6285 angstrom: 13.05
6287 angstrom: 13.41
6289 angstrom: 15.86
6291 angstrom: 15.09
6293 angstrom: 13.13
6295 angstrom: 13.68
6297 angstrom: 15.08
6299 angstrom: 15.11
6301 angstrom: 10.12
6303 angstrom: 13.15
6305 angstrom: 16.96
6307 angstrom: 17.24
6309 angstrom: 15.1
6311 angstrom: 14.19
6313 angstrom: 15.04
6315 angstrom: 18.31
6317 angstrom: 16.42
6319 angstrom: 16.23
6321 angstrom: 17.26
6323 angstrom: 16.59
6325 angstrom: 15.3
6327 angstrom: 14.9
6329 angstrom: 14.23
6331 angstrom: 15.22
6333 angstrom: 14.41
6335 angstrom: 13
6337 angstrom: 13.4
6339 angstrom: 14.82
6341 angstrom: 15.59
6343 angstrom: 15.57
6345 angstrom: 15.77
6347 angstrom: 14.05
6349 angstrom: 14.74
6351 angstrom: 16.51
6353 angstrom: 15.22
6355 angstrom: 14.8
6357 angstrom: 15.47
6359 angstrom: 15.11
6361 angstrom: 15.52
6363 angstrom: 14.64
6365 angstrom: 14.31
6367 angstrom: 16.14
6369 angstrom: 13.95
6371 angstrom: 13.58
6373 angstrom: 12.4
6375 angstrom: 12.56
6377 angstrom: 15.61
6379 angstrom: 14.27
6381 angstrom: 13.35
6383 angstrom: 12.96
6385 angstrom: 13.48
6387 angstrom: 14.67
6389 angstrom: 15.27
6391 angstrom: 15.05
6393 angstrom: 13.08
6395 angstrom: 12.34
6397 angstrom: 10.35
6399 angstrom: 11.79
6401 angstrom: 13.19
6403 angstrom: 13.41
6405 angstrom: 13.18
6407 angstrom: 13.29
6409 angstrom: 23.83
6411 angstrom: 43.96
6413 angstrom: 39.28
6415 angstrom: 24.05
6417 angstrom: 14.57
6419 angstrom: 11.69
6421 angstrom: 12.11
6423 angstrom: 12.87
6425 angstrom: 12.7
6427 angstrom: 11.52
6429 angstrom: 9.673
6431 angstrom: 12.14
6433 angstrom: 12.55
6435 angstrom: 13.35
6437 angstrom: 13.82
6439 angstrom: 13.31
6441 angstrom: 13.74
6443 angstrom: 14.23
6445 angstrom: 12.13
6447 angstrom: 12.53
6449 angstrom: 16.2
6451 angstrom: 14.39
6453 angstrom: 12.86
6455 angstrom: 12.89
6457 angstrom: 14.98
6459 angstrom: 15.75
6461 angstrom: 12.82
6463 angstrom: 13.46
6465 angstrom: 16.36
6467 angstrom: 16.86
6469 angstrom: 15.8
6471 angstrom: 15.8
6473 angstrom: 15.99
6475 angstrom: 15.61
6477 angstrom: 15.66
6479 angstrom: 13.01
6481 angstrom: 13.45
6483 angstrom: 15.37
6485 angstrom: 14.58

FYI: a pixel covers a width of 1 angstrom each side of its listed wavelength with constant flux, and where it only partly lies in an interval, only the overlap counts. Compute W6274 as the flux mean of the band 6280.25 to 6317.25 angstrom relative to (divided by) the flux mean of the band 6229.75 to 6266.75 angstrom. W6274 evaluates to 0.98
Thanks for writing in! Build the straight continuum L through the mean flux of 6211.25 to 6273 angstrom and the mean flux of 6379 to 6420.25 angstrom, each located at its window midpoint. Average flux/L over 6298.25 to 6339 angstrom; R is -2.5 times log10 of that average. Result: 0.07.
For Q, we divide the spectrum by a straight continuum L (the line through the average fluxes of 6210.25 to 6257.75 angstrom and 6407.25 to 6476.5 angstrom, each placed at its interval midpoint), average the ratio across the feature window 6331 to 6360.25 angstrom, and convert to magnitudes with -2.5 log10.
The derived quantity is 0.04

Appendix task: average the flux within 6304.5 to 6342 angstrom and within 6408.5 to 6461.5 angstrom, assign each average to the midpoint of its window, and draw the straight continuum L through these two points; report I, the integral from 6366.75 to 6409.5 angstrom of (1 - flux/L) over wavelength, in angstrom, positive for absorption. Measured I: 5.30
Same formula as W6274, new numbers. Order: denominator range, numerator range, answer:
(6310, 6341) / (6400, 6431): 1.16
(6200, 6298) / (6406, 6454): 1.08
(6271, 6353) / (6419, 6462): 0.87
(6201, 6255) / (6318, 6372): 1.01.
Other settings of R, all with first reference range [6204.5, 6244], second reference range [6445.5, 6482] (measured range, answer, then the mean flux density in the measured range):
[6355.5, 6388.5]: 0.05 mag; 14.3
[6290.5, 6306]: 0.08 mag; 14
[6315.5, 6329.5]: -0.06 mag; 16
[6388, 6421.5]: -0.20 mag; 17.8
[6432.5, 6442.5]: 0.10 mag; 13.4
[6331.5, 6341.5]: 0.06 mag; 14.2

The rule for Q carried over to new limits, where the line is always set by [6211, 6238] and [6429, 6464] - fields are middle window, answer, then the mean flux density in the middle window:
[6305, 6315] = -0.09 mag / 15.8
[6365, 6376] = 0.03 mag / 13.8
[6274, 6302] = 0.03 mag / 14.3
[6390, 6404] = 0.09 mag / 12.7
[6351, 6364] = -0.08 mag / 15.2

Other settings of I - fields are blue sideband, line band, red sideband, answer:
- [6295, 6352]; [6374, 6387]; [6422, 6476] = 0.69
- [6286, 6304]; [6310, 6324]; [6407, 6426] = -1.01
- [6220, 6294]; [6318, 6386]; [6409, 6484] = 2.73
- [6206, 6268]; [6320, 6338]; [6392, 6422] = 1.93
